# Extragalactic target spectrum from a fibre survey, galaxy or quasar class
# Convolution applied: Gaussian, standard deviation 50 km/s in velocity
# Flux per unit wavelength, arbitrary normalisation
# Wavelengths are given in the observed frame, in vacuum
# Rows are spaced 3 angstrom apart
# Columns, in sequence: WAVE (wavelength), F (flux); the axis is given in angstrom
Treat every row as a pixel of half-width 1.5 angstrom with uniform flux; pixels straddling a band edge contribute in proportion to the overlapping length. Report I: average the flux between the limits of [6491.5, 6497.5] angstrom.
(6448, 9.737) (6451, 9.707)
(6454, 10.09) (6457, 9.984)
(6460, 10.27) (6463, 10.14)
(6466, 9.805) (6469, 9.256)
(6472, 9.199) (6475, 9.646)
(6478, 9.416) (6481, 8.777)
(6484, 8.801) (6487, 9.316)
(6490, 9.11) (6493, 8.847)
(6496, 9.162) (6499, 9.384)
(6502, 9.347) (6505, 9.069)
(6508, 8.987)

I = 9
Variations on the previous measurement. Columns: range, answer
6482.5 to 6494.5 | 9.02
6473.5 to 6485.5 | 9.16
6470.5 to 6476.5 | 9.42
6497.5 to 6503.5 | 9.37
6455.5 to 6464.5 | 10.1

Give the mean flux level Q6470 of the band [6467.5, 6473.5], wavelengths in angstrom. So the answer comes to 9.23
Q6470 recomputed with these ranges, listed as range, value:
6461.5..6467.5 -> 9.97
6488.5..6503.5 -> 9.17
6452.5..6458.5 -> 10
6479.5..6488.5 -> 8.96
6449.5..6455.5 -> 9.9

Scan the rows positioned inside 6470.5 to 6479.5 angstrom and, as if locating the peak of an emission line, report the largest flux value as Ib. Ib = 9.646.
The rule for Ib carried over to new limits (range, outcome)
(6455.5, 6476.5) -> 10.27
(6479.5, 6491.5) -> 9.316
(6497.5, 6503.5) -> 9.384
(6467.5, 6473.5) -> 9.256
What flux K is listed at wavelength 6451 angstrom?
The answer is 9.707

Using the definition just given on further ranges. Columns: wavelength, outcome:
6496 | 9.162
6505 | 9.069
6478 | 9.416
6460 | 10.27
